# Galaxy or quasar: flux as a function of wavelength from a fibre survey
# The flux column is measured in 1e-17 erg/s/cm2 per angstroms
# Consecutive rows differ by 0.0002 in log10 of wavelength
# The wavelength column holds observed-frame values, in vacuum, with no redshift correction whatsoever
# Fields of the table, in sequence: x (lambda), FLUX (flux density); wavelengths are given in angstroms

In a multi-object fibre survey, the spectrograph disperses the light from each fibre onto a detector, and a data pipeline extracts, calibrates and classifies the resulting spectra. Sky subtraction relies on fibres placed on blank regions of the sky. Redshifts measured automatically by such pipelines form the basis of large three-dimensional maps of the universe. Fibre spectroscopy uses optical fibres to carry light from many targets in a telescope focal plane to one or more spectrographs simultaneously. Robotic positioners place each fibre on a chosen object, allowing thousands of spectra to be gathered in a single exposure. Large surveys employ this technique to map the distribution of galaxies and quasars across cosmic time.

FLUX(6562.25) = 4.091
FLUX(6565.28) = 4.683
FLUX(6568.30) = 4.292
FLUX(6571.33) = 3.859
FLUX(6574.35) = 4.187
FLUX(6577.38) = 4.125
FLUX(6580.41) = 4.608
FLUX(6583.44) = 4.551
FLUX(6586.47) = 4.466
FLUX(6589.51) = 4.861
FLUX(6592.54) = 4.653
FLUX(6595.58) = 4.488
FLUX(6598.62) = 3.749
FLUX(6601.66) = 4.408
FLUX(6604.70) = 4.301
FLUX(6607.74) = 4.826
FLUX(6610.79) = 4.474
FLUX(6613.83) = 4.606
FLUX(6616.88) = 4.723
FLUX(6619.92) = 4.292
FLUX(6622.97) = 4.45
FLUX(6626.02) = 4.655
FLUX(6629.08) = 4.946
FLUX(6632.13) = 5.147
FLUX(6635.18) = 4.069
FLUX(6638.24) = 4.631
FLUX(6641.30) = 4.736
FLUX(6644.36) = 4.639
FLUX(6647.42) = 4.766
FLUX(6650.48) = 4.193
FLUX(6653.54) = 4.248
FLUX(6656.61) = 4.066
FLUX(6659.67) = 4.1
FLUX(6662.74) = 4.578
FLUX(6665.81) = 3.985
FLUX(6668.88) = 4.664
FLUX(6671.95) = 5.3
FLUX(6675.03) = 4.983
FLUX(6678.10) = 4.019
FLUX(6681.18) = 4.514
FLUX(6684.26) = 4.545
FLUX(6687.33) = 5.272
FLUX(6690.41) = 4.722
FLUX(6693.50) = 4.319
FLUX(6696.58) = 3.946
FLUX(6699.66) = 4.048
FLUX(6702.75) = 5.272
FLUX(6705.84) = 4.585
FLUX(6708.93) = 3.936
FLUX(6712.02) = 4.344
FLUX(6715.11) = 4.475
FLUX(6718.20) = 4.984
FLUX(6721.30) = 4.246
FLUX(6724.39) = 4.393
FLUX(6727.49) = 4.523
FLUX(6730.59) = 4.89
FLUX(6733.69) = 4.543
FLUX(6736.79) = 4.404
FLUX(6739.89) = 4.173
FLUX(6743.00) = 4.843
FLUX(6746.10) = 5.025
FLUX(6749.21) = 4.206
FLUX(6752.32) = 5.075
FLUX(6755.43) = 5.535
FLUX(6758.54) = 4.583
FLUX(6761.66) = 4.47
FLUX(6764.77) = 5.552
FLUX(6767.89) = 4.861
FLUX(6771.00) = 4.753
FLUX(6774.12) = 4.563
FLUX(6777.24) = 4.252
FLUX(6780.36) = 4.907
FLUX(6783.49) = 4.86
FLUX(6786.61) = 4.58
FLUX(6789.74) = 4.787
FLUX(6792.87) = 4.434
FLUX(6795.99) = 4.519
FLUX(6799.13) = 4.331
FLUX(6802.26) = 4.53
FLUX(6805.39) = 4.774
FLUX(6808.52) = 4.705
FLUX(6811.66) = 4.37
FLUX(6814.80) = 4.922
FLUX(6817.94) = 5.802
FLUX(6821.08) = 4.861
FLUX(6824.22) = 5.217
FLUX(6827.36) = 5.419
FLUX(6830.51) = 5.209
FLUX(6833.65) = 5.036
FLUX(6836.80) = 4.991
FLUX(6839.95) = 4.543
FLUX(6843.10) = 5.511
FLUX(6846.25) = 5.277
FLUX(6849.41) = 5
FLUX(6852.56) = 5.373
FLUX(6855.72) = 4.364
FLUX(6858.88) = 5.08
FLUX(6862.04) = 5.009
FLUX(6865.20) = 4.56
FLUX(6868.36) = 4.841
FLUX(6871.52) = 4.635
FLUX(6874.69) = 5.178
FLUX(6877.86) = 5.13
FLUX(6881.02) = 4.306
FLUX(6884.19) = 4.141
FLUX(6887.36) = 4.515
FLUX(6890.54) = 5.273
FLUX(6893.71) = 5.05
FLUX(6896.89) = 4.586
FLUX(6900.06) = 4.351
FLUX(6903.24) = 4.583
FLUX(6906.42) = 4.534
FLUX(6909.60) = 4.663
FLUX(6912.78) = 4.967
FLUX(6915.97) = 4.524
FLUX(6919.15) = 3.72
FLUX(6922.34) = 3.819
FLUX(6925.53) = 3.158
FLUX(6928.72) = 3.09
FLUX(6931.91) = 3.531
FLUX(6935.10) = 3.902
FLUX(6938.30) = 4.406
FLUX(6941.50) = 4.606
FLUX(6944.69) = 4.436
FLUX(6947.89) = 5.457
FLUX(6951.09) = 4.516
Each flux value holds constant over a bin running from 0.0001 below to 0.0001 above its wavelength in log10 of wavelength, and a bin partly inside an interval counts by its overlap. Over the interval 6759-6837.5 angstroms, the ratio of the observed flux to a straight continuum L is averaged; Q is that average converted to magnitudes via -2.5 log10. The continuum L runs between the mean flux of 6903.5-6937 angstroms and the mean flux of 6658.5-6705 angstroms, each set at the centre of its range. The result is -0.13 mag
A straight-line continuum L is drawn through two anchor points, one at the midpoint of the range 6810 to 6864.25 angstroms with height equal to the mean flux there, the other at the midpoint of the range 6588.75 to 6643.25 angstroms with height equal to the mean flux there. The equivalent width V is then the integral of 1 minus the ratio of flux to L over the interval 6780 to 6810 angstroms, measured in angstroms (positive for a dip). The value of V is 2.0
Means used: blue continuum 4.55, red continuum 5.05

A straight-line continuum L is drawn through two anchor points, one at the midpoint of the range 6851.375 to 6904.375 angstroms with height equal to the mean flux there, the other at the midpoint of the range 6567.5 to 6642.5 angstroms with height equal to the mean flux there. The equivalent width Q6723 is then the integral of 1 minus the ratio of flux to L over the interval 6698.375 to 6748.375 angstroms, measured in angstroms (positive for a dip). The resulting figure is 0.7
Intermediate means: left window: 4.49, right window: 4.76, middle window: 4.54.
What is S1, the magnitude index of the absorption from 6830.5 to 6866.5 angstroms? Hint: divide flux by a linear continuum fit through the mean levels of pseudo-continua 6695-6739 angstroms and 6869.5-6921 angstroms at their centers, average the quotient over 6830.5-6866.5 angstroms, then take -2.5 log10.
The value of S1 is -0.091 mag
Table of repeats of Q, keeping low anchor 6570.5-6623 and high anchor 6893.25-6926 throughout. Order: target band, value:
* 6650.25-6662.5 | 0.06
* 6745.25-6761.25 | -0.10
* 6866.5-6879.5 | -0.13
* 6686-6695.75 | -0.07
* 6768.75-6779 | -0.04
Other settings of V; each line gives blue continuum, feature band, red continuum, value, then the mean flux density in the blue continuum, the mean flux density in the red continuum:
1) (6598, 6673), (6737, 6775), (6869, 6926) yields -2.3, 4.51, 4.54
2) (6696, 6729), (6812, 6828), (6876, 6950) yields -2.7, 4.45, 4.38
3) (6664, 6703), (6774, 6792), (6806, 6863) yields 0.8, 4.56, 5.03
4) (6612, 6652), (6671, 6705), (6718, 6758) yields 0.1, 4.6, 4.67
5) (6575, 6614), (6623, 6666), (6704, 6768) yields 0.3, 4.46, 4.65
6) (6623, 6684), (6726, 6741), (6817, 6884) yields 0.6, 4.54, 4.99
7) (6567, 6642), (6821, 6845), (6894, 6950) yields -4.3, 4.48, 4.28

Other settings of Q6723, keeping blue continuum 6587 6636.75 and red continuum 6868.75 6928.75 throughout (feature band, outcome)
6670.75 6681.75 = -0.4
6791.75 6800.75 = 0.1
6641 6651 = -0.2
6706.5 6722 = 0.3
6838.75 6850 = -1.6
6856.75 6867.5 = -0.9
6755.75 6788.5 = -1.9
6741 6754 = -0.8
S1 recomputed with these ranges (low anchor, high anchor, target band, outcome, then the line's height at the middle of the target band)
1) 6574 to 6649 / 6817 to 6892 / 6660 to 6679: 0.02 mag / 4.64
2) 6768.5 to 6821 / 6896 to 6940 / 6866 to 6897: -0.11 mag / 4.3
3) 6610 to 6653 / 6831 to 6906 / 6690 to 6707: 0.05 mag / 4.66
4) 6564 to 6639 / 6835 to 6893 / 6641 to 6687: 0.02 mag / 4.57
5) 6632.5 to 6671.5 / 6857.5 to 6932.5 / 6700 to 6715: -0.01 mag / 4.45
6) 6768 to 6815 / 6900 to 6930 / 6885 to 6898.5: -0.14 mag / 4.23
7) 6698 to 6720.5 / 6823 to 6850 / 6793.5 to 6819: 0.06 mag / 4.99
